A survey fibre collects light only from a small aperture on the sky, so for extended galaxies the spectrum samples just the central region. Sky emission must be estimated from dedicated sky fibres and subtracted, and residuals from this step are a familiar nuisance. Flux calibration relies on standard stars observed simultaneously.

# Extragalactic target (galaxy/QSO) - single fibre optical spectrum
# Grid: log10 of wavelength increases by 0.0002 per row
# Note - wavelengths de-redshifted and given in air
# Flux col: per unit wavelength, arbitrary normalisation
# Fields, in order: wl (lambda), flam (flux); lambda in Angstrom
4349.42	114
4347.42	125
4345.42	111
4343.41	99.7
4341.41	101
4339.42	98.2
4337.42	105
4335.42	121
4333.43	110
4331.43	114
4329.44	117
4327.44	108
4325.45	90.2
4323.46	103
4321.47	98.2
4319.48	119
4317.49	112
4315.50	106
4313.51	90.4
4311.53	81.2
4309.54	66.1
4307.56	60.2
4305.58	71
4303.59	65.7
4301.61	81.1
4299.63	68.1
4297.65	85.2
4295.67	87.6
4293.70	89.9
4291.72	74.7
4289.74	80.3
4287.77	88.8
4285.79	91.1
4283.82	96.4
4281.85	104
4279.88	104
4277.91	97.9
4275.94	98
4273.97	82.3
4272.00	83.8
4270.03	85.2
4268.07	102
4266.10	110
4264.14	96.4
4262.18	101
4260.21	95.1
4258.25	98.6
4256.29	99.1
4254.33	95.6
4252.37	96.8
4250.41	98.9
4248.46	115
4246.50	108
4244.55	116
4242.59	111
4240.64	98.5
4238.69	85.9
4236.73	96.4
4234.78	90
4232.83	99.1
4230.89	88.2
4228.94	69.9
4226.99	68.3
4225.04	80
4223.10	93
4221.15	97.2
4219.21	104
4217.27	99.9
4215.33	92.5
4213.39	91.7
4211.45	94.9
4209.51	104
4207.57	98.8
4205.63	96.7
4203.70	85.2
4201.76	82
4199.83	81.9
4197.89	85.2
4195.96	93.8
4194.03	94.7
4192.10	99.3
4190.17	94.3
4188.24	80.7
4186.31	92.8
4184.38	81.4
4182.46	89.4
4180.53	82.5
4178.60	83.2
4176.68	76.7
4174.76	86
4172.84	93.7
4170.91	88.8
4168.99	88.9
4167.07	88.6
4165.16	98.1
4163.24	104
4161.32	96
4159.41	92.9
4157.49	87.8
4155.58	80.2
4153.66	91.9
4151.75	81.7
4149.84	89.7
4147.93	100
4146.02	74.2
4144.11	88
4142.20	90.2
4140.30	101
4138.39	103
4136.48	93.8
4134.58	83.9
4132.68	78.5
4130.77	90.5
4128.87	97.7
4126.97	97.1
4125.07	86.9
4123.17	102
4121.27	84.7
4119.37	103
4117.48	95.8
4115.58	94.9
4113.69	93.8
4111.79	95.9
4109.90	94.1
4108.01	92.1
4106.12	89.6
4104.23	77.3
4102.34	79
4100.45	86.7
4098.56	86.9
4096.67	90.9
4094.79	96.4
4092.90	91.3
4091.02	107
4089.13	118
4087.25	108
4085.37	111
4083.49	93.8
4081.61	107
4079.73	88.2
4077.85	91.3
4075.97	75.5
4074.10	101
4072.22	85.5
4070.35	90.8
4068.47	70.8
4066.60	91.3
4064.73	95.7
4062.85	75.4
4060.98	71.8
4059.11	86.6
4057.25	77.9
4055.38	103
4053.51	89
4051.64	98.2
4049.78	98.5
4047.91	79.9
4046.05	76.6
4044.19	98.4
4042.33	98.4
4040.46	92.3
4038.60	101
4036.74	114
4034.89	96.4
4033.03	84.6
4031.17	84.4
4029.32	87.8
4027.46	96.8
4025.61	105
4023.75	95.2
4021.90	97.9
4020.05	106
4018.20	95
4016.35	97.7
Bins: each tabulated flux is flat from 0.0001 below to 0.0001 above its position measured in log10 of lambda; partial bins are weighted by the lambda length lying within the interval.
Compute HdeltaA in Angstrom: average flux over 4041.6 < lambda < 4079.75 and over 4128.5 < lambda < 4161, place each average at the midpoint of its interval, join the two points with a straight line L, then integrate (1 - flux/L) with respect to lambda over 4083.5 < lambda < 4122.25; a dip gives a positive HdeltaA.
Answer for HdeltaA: -2.66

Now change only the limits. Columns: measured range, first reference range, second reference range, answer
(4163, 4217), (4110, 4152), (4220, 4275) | 1.97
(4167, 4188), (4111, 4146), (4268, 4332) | 1.36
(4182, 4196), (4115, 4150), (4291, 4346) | 0.34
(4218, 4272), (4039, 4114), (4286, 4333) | -3.51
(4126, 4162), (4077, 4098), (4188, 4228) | 2.13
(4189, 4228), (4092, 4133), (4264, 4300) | -0.26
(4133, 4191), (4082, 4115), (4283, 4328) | 2.11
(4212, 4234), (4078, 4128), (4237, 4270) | 2.28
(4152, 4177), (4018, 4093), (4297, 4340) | 0.92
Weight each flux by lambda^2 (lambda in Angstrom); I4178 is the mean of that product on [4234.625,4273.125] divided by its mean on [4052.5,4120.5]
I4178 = 1.17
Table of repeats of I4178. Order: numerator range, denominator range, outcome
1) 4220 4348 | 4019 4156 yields 1.13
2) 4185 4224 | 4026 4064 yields 1.11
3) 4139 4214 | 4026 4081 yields 1.06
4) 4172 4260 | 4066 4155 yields 1.06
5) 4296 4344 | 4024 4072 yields 1.19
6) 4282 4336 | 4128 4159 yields 1.11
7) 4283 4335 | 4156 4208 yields 1.08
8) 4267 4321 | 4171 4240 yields 1.02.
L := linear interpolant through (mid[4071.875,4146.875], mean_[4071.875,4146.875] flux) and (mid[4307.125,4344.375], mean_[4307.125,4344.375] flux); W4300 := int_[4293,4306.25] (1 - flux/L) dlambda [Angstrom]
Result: 2.8 Angstrom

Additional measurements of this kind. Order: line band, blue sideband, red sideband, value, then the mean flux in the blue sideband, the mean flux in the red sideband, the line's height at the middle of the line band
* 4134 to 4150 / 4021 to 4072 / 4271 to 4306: -0.48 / 90.9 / 86.3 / 89.1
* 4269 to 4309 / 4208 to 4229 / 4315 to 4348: 6.71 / 91.6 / 108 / 102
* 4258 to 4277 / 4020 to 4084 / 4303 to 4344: 0.19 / 91.4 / 97.3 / 96.1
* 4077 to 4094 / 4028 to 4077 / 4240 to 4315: -2.27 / 89.5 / 91.5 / 89.8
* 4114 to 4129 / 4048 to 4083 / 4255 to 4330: -0.96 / 88.6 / 91.7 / 89.3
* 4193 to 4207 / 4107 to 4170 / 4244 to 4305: 0.56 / 92.1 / 93.1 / 92.6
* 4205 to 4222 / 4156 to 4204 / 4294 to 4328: -1.74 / 89.1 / 87.6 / 88.7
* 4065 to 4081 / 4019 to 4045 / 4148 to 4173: 1.27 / 97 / 91.2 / 95.1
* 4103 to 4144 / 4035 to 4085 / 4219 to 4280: -0.03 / 90.8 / 95.6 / 92.4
